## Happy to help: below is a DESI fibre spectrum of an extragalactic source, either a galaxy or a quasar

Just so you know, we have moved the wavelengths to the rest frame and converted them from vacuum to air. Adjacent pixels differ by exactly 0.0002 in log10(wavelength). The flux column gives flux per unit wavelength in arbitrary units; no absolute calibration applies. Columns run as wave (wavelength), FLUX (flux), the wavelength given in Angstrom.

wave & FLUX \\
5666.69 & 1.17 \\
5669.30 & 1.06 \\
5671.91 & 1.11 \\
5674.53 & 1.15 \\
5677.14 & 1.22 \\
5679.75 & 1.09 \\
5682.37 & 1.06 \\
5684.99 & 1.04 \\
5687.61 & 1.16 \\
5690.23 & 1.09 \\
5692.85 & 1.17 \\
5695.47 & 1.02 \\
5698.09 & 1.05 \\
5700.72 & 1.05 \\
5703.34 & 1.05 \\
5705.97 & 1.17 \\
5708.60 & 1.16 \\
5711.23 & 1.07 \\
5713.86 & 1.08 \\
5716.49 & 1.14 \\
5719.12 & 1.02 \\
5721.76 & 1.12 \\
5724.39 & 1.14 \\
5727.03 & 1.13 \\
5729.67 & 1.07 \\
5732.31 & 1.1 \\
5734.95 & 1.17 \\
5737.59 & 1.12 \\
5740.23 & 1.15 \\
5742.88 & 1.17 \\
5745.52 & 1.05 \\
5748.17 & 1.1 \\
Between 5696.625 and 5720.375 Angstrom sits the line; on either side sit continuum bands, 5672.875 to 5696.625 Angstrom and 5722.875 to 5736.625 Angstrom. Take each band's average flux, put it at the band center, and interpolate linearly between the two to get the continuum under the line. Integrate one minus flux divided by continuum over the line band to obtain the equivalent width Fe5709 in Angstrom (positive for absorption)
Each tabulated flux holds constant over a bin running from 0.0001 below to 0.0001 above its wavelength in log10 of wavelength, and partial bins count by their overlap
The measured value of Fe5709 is 0.6 Angstrom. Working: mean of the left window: 1.11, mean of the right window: 1.12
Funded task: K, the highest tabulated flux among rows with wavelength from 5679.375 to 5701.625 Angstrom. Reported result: 1.17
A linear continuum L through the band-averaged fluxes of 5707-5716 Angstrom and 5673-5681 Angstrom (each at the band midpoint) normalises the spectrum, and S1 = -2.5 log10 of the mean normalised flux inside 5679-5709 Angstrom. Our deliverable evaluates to 0.04 mag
